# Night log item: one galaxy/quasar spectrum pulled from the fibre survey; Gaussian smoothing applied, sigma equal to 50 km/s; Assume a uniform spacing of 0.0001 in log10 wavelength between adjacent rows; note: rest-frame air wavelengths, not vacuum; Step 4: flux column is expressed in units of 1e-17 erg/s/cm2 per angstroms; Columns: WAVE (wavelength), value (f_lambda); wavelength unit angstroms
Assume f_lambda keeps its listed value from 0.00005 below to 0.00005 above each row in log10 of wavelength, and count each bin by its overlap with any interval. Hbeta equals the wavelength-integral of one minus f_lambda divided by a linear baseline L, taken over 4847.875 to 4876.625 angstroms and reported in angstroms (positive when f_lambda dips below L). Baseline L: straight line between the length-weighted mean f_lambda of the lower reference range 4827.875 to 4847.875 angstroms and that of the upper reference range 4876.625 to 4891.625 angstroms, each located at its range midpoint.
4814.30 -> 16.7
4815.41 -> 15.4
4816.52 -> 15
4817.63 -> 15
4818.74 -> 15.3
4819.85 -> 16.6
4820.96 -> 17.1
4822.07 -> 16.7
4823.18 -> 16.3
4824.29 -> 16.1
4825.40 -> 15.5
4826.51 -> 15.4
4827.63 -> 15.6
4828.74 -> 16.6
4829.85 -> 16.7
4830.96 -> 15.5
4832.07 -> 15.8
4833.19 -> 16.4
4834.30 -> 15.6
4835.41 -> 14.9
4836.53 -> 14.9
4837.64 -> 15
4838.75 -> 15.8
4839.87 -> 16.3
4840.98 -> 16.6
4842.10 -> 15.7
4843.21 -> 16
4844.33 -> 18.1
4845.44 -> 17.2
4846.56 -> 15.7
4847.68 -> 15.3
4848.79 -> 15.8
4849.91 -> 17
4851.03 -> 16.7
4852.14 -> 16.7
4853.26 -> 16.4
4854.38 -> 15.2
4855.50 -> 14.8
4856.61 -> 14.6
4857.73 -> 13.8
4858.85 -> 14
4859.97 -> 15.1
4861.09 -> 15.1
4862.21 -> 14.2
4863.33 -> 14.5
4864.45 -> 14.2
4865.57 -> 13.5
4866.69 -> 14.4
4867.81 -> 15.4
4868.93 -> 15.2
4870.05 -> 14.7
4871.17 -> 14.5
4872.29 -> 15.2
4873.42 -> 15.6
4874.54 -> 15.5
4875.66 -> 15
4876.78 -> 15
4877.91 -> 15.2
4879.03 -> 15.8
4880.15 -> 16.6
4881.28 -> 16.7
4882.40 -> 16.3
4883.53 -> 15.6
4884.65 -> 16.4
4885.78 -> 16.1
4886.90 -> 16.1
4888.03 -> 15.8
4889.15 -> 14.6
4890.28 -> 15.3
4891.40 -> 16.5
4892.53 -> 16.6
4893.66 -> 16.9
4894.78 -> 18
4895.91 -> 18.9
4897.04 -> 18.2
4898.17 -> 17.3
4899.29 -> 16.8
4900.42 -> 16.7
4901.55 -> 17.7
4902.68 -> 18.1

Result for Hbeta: 1.5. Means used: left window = 16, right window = 15.9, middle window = 15.1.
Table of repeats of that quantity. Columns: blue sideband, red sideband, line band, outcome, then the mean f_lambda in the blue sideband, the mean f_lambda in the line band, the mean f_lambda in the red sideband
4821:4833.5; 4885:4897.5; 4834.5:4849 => 0.24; 16.1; 15.9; 16.6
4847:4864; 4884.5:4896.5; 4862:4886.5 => 1.00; 15.3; 15.3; 16.5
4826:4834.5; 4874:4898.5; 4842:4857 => -0.04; 16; 16.1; 16.3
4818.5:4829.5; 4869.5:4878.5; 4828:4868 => 0.27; 16.2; 15.5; 15.1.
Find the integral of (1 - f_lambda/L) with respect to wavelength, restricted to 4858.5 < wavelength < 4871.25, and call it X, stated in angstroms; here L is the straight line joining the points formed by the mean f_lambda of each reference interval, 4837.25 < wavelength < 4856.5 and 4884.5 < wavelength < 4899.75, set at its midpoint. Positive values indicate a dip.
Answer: 1.4 angstroms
